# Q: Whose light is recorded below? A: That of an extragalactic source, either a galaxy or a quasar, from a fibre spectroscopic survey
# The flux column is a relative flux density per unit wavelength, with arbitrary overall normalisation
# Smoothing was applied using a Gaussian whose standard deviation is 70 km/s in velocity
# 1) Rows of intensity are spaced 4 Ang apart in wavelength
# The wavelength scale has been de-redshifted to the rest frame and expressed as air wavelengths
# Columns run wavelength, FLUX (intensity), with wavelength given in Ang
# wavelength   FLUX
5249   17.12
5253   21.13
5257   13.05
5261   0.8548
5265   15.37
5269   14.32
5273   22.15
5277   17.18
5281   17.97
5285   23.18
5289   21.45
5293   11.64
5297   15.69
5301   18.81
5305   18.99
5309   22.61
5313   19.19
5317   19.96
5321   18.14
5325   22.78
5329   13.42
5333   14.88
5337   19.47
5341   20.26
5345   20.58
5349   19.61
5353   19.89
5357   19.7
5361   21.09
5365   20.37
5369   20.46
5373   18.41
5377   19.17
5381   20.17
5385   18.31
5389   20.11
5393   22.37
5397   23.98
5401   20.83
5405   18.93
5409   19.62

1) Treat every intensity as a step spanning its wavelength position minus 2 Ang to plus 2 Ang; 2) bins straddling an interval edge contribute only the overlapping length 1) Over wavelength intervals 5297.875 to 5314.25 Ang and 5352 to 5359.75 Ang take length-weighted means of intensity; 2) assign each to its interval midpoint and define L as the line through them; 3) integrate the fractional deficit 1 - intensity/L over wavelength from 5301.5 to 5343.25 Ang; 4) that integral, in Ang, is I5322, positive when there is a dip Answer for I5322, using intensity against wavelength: 1.6 Ang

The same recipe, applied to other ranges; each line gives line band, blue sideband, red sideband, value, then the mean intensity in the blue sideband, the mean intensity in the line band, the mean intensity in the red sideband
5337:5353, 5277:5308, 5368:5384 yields -0.9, 18.3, 20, 19.4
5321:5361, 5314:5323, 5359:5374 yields 1.2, 19.1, 19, 20.2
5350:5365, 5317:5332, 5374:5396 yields -0.8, 18.1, 20.2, 20.1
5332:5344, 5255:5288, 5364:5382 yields -0.2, 15.7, 18.7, 19.7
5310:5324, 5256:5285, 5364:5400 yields -1.9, 15.1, 19.6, 20.4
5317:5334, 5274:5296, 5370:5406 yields 1.2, 18.3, 17.8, 20.3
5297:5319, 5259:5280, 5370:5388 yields -5.0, 14.2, 19.5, 19.2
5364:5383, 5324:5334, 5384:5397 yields 0.1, 16.7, 19.7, 21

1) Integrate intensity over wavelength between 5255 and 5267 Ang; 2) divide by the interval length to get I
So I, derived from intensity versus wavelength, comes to 9.76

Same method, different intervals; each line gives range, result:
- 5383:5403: 21.1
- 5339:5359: 20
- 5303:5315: 20.3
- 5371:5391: 19.2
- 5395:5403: 22.4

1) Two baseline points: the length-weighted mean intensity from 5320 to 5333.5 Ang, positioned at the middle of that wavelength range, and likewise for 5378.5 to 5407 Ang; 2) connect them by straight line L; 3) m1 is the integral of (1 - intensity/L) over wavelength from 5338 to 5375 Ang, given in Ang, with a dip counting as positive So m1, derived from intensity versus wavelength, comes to -2.2 Ang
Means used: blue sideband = 17.5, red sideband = 20.6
